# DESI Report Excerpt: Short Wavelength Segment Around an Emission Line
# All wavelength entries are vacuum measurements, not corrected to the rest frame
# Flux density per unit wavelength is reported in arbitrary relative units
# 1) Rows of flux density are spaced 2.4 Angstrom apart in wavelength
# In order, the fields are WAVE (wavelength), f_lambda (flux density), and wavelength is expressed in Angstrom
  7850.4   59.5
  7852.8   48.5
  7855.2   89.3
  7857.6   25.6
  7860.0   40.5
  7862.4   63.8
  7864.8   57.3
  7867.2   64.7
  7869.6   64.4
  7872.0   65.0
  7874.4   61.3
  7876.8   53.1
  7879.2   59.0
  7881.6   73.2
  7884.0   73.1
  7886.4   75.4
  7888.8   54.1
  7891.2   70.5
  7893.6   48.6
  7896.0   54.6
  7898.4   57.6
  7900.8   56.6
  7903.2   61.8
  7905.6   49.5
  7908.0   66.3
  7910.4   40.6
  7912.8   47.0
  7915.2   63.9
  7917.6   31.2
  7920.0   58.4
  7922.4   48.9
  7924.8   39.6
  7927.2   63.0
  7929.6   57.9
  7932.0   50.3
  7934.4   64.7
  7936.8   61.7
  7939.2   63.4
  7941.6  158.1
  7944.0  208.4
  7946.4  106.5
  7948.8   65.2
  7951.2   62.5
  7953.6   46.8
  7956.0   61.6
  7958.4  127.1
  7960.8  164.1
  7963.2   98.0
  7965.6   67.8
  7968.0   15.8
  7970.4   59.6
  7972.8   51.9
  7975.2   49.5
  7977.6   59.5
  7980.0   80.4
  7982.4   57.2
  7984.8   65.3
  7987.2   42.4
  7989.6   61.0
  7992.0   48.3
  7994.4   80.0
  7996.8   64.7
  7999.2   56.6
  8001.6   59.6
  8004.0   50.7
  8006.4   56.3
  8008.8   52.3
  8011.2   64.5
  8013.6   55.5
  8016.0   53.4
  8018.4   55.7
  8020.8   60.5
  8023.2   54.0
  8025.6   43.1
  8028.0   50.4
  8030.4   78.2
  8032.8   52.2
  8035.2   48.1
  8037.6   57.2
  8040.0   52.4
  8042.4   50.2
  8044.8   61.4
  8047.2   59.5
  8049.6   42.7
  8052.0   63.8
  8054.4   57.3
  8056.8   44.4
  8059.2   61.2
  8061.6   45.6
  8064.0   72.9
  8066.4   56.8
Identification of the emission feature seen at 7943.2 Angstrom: [S II]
